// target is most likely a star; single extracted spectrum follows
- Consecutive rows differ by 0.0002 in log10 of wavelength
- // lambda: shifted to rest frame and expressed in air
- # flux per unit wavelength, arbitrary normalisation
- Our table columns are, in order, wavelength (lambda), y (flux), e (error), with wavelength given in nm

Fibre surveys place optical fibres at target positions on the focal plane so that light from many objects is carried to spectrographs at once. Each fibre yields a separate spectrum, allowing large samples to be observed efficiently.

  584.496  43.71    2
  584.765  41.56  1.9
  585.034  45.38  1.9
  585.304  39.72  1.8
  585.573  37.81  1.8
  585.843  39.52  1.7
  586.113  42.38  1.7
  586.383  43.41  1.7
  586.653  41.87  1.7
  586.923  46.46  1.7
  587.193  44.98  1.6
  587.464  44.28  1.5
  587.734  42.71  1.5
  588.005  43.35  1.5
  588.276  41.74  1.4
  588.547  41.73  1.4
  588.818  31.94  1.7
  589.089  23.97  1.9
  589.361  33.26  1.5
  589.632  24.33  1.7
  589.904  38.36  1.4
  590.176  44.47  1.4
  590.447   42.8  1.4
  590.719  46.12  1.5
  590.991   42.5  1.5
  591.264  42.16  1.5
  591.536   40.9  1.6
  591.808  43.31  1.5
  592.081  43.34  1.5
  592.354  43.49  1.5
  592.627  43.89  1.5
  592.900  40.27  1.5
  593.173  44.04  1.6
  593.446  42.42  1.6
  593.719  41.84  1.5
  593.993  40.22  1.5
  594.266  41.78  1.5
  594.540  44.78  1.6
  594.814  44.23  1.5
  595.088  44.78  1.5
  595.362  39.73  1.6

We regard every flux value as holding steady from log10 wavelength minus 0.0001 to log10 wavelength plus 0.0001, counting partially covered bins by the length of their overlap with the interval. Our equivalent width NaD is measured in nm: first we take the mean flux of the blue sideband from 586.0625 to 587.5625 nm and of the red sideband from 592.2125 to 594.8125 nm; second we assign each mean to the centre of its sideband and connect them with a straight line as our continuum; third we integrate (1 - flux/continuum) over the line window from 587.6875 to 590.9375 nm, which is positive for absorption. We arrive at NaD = 0.42 nm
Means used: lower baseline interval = 44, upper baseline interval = 42.6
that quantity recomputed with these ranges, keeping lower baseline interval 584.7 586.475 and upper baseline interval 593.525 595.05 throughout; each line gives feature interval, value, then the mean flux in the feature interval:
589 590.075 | 0.29 nm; 30.7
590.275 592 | -0.03 nm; 43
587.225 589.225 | 0.14 nm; 38.9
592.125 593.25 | -0.01 nm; 42.9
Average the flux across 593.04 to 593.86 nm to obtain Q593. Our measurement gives 42.8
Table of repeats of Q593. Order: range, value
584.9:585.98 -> 40.6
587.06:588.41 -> 43.4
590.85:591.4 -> 42.3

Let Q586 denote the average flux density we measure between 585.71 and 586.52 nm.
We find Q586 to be 41.8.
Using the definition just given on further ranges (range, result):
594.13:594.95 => 43.6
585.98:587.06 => 43.6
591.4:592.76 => 43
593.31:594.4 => 41.6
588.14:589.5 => 34.5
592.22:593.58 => 42.8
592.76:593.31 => 42.2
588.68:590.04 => 30.4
